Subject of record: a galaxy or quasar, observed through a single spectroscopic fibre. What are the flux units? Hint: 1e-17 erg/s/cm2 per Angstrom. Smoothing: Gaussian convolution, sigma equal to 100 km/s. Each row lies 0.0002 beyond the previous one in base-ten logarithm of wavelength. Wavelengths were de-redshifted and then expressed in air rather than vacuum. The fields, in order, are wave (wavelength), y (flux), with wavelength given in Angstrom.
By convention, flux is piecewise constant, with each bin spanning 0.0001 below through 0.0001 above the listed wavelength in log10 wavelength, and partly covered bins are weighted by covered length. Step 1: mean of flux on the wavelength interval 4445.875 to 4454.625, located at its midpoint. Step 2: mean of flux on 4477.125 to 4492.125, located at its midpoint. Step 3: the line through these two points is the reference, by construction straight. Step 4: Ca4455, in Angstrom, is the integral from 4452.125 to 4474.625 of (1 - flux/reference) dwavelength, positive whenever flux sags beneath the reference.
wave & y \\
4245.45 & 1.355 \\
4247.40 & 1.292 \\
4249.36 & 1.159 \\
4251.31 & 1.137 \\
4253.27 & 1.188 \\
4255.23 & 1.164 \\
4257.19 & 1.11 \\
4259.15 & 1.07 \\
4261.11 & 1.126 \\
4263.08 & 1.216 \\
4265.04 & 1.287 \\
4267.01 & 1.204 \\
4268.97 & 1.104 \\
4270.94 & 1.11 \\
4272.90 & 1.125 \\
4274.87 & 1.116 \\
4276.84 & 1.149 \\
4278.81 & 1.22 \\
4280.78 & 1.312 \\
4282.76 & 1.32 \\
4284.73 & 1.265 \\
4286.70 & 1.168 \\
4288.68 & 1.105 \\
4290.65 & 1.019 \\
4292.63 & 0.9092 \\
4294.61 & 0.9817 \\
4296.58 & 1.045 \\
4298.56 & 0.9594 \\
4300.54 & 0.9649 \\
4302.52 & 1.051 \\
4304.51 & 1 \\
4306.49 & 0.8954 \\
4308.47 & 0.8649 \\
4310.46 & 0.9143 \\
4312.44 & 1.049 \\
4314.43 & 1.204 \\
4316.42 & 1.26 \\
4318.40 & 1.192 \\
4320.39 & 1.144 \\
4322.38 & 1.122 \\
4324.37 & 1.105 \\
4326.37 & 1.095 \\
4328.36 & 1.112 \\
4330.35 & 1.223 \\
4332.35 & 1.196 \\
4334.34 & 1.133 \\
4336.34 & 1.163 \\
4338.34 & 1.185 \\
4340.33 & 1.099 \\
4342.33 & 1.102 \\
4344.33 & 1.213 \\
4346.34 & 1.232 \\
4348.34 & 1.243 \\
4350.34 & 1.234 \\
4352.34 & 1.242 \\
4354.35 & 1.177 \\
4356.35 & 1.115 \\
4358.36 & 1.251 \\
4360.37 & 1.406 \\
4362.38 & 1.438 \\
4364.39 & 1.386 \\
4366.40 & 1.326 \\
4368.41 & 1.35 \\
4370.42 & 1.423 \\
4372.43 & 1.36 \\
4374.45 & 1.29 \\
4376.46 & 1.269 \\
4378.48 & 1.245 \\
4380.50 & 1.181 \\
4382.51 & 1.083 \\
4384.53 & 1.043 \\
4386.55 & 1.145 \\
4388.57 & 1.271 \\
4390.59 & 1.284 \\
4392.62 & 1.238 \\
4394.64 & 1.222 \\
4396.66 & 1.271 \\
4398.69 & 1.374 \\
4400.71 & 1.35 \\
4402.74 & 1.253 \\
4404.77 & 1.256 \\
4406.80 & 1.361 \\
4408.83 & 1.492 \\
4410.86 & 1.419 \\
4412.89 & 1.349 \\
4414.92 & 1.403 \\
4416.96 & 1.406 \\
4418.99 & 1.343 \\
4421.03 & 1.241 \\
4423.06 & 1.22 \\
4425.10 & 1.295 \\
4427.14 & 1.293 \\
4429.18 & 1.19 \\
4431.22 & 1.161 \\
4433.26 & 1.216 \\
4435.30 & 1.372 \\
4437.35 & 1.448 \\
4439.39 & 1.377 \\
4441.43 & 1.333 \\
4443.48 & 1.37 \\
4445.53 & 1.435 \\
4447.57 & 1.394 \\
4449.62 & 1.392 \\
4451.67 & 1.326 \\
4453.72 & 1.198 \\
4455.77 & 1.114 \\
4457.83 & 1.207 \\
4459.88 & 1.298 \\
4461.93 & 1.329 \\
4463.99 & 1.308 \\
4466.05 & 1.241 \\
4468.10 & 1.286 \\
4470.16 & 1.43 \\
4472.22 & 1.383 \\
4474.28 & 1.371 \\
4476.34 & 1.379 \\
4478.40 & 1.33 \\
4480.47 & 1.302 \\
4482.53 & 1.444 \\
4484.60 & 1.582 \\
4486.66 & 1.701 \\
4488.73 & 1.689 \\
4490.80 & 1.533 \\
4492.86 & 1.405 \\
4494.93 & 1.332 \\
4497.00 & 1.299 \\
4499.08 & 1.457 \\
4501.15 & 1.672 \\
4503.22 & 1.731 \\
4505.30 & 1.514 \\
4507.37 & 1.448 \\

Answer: 1.9 Angstrom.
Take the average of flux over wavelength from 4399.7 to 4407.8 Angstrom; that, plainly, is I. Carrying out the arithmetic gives 1.3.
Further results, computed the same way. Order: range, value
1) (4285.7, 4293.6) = 1.05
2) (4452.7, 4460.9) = 1.2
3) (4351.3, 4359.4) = 1.2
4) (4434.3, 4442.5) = 1.38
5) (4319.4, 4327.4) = 1.12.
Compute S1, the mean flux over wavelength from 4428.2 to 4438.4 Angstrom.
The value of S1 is 1.28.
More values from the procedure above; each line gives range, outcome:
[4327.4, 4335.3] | 1.17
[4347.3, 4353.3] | 1.24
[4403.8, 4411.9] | 1.38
